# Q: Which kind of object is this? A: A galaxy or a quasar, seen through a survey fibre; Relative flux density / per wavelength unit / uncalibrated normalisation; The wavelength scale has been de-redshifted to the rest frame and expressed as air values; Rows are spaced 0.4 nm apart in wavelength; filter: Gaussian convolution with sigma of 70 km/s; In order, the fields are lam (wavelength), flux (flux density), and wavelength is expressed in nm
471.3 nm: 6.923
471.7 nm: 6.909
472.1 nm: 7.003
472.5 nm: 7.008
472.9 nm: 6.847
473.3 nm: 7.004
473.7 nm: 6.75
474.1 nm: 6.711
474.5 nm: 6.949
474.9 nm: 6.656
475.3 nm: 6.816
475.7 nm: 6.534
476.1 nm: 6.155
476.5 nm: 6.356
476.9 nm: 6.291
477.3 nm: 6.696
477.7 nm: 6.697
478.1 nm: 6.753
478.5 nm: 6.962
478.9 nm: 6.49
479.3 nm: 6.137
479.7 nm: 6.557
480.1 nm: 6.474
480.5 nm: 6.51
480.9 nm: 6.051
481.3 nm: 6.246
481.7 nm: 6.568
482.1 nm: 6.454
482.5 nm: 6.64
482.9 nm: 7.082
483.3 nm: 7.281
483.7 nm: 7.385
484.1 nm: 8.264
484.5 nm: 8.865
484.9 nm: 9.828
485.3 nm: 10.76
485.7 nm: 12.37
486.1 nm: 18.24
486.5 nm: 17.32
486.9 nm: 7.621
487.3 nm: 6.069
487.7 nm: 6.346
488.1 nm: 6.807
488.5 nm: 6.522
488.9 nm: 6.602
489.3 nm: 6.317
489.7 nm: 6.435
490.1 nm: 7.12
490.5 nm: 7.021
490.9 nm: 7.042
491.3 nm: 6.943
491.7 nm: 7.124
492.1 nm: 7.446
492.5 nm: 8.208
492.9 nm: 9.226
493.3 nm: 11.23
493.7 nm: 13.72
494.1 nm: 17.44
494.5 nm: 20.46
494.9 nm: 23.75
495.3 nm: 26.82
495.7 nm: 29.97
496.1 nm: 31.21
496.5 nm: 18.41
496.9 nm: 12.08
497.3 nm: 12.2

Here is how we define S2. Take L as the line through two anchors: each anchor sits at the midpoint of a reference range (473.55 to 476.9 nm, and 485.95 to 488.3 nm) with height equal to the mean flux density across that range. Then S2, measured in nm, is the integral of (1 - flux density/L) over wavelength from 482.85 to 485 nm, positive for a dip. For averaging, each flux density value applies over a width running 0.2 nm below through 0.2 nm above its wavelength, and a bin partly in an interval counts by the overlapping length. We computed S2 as 0.269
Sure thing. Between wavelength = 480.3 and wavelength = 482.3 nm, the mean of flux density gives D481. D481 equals 6.37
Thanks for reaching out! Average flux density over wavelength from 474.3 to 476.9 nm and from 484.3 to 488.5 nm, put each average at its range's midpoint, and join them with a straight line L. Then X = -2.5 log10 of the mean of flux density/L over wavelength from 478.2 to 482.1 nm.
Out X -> 0.24 mag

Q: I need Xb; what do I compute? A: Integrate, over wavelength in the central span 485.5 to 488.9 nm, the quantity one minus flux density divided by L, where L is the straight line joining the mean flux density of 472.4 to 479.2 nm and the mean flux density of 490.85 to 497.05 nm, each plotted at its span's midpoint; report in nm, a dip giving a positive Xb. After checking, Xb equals 0.65 nm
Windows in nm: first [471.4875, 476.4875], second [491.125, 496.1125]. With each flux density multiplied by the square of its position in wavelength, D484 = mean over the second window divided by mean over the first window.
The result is 2.6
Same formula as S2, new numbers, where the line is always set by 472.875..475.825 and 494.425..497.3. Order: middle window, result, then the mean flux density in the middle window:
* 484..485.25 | 0.44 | 9.26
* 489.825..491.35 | 0.95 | 7.01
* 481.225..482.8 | 0.75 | 6.53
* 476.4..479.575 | 0.96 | 6.55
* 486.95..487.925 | 0.59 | 6.44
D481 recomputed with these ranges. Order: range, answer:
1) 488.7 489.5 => 6.46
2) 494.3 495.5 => 23.7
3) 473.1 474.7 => 6.85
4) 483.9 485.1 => 8.99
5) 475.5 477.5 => 6.41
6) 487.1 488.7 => 6.44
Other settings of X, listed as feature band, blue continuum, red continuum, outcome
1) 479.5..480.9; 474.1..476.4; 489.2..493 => 0.06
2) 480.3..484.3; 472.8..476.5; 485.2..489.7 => 0.21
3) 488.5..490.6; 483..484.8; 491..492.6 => 0.13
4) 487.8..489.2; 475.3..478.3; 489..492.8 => 0.07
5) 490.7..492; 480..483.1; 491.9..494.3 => 0.43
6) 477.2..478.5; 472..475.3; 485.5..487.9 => 0.22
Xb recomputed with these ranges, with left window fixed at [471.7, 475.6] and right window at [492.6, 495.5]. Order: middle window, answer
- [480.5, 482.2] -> 0.70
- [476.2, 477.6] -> 0.34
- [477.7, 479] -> 0.35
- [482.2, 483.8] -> 0.63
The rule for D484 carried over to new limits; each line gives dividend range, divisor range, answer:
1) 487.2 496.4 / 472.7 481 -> 2.00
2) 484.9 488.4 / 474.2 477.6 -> 1.67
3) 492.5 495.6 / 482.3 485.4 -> 2.21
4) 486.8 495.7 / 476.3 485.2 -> 1.62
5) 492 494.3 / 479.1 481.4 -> 1.90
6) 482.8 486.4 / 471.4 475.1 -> 1.57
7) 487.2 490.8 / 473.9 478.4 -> 1.05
